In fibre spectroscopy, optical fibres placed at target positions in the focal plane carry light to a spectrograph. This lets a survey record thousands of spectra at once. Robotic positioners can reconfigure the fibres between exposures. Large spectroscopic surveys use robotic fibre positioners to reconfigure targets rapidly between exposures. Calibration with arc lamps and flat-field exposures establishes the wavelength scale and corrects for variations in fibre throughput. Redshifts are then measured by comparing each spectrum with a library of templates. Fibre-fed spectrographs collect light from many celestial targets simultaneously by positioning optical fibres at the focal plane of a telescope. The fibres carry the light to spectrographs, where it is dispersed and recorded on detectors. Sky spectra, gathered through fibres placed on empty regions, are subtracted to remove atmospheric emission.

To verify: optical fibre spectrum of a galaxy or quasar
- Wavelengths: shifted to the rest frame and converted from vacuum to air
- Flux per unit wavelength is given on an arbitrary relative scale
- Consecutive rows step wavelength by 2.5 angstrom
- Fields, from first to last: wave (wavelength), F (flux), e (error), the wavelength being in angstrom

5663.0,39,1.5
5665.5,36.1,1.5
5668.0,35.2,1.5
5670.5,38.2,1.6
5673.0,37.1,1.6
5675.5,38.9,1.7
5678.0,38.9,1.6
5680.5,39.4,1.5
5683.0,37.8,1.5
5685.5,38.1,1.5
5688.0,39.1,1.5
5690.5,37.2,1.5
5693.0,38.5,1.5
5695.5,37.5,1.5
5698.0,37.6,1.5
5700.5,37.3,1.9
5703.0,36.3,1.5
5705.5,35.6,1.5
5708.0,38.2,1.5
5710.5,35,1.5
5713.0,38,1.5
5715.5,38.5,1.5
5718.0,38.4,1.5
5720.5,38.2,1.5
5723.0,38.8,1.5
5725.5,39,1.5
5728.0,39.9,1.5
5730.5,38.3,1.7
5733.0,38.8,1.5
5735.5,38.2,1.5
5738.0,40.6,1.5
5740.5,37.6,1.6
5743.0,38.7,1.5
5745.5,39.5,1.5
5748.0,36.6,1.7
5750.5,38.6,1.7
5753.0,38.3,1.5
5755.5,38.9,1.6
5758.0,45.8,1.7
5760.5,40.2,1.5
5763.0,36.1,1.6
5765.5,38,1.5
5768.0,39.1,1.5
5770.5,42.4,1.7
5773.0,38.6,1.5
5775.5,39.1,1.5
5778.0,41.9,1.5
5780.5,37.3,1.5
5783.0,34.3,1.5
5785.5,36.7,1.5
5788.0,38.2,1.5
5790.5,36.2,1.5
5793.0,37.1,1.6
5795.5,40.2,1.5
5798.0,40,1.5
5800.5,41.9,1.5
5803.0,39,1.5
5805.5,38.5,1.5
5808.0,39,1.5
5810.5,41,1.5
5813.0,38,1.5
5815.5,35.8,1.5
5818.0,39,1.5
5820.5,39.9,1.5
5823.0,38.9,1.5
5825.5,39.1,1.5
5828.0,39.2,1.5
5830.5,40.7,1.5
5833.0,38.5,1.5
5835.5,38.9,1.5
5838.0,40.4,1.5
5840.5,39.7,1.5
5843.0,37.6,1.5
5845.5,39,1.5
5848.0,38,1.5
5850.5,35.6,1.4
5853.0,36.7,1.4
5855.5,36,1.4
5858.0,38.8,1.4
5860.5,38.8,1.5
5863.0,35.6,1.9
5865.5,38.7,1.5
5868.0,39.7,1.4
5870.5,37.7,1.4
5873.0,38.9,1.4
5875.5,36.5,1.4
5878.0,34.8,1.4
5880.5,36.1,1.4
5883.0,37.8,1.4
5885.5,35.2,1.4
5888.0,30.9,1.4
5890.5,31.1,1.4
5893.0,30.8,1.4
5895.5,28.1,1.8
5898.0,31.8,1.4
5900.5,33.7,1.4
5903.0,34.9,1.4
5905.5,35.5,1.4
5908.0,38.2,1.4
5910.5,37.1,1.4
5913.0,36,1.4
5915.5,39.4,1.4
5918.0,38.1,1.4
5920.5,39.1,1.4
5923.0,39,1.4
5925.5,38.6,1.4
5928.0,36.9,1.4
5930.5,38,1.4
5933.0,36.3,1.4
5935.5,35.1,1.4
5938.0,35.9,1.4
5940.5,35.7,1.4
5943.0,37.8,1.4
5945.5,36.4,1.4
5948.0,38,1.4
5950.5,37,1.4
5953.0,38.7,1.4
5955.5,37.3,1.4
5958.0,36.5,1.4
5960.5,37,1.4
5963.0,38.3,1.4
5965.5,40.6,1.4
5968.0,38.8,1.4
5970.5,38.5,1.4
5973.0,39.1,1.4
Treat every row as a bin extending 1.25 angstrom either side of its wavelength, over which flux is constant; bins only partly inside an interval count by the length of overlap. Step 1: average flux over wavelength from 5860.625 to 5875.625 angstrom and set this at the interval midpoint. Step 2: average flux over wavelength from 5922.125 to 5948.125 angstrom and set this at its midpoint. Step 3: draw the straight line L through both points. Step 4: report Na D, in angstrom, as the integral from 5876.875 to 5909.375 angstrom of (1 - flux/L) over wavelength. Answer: 3.3 angstrom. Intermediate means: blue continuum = 38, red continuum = 37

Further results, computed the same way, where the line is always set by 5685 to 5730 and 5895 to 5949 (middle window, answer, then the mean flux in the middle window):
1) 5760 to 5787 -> -0.8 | 38.5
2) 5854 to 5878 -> -0.6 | 37.7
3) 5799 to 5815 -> -0.9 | 39.4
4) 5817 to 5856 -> -1.7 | 38.6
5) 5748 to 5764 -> -0.8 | 39.5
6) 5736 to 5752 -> -0.4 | 38.6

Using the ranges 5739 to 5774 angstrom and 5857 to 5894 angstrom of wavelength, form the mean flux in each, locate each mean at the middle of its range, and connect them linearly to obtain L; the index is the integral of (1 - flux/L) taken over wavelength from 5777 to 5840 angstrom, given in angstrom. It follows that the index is -1.59 angstrom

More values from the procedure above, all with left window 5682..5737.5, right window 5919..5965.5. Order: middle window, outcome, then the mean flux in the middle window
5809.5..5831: -0.7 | 39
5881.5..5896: 1.9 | 32.6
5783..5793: 0.3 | 36.7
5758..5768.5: -0.4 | 39.2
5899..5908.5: 0.6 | 35.3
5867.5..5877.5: -0.1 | 37.8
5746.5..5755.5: 0.0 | 38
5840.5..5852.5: 0.0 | 37.7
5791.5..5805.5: -0.6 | 39.5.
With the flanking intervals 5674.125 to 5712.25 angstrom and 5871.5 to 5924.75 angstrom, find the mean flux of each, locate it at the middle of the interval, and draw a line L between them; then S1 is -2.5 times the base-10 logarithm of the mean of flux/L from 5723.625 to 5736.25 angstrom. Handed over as -0.04 mag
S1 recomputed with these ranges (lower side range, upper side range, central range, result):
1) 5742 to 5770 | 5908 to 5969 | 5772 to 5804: 0.01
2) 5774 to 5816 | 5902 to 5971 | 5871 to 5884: 0.03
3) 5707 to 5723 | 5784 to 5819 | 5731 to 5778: -0.03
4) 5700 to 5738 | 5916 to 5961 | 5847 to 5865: 0.01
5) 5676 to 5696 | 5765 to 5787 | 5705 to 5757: 0.00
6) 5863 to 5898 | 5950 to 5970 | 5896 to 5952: 0.00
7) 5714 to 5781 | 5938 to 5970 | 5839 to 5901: 0.07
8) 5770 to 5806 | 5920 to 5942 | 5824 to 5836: -0.03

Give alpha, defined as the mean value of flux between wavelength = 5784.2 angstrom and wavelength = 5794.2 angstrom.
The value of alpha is 37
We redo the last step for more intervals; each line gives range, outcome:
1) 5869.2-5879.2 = 37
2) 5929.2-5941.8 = 36.2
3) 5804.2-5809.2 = 38.8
